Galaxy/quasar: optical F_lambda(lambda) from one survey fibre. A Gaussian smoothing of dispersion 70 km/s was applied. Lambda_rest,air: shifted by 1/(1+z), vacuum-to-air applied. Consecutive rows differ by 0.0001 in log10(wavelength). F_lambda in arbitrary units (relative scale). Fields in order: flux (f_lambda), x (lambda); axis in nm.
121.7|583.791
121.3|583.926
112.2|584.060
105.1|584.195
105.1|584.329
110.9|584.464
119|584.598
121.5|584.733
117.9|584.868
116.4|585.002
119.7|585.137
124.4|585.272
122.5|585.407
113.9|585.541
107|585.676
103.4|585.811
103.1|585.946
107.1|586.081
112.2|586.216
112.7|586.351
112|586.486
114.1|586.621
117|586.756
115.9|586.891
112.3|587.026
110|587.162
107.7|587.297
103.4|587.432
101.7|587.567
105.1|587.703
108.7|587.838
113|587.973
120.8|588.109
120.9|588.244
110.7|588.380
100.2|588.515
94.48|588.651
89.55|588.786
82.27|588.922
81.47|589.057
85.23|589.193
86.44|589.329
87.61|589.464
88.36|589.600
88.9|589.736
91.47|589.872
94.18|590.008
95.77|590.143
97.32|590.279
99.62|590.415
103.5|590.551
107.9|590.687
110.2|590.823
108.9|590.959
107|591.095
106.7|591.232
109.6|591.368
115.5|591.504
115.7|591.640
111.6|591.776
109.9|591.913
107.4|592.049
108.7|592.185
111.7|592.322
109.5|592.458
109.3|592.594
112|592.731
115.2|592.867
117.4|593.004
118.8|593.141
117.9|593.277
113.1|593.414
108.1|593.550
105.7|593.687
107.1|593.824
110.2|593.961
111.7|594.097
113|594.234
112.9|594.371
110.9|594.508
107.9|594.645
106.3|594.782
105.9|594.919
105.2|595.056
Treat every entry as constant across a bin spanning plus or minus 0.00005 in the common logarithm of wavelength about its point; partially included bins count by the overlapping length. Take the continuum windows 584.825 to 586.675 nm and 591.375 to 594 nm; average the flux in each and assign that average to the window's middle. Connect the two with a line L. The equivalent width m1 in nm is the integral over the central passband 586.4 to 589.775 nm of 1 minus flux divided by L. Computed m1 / 0.31 nm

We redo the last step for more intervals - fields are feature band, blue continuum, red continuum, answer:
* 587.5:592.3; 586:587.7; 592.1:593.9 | 0.390 nm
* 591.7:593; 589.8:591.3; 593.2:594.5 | -0.048 nm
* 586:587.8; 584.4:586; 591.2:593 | 0.066 nm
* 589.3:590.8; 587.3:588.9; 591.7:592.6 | 0.172 nm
